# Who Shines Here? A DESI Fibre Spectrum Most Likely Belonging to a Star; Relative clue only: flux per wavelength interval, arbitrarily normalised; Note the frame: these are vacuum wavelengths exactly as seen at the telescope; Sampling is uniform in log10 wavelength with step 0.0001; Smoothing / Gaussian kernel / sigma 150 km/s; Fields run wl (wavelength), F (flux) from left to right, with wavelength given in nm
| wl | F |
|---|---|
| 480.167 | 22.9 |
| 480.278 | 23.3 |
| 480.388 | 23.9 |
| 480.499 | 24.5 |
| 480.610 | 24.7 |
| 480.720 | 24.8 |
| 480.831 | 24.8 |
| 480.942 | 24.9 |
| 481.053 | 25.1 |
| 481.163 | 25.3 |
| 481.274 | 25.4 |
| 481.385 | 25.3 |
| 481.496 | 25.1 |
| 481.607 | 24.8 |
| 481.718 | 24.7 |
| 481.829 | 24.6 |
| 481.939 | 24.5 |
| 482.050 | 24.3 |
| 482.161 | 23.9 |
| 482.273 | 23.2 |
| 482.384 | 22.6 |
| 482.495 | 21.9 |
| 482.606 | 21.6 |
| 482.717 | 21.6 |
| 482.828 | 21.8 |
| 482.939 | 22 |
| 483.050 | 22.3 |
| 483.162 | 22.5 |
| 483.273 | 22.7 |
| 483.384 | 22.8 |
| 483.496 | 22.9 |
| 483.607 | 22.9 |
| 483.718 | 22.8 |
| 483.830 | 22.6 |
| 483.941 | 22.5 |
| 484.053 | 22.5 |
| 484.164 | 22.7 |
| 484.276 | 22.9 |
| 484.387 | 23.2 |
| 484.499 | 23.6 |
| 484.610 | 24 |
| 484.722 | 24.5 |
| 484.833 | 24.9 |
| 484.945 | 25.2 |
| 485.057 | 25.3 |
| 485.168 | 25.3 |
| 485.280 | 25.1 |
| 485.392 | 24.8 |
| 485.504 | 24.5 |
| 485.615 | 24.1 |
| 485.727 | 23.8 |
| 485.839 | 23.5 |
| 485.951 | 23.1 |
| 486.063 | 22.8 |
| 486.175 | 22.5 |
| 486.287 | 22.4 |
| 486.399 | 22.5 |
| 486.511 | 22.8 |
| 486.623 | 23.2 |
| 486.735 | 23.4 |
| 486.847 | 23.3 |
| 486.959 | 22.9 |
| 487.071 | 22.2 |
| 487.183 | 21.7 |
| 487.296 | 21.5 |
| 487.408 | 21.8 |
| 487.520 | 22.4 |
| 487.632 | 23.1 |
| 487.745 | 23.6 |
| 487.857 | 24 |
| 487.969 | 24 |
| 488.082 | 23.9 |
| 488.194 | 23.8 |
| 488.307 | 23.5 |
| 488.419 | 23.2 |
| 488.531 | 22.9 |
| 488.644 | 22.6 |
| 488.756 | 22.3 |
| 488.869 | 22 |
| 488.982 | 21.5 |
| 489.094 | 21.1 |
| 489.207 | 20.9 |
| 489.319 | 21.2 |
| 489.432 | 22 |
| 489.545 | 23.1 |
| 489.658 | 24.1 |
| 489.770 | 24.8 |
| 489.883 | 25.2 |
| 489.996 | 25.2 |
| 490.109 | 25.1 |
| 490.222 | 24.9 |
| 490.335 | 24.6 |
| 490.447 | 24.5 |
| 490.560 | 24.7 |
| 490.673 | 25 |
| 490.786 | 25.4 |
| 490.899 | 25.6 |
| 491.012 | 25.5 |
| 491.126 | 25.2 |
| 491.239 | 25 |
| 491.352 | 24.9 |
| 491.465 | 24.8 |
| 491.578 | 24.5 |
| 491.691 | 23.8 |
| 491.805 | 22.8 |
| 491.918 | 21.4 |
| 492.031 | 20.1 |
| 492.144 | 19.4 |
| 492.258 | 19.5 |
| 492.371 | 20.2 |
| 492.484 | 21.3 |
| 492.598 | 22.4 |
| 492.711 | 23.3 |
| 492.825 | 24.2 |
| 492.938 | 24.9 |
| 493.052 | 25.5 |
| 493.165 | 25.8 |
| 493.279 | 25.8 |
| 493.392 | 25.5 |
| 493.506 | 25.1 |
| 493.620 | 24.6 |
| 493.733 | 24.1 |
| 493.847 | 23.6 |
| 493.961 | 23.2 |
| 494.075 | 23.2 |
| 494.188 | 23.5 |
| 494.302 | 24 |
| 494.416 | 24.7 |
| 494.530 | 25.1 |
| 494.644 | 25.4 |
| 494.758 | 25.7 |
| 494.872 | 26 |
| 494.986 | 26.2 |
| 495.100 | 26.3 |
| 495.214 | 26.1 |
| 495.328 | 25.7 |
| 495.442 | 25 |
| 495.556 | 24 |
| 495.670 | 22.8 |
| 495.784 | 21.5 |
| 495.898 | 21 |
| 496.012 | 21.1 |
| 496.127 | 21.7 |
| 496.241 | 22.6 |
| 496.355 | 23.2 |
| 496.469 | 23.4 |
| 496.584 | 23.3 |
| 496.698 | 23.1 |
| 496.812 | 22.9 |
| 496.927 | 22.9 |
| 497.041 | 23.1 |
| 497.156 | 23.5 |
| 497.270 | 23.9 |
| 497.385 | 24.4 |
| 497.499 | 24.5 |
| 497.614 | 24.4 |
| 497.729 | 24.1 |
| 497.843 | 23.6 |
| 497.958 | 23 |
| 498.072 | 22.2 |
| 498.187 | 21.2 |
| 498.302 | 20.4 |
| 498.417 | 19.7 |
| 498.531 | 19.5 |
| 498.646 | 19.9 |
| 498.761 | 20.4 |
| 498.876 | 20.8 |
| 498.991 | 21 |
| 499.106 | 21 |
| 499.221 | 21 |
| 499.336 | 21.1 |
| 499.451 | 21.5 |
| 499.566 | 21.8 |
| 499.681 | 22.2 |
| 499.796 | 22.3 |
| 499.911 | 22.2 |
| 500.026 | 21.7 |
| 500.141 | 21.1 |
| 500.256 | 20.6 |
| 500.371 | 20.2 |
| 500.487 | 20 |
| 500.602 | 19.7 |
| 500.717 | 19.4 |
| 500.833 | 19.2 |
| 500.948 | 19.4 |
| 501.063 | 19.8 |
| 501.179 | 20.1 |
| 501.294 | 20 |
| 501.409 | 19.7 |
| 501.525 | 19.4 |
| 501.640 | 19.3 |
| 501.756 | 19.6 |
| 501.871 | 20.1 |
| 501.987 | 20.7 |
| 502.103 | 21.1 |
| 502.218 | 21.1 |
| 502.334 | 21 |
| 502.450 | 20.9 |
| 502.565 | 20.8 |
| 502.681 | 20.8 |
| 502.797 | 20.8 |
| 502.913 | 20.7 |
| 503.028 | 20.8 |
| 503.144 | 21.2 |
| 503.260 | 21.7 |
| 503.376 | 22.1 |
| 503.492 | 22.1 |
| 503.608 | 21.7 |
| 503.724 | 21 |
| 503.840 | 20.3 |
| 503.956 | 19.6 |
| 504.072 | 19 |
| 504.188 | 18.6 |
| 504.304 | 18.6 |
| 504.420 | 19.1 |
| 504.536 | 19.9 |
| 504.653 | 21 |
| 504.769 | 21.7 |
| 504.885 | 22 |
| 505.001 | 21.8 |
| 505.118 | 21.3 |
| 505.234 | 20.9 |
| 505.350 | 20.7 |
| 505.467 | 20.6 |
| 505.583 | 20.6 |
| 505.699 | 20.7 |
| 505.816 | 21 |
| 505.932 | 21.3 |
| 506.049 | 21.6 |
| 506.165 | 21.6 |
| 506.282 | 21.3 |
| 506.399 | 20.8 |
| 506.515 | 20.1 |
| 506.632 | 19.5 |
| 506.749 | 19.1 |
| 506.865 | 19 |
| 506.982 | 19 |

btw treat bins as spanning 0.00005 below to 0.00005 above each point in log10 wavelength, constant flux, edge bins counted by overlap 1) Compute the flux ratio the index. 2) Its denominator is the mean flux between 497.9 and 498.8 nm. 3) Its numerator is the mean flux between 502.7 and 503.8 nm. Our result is 1.0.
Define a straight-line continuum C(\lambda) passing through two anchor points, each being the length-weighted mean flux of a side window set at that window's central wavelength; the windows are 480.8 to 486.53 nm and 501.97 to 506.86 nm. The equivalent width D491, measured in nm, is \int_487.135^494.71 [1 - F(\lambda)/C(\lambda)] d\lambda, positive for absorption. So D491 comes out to -0.32 nm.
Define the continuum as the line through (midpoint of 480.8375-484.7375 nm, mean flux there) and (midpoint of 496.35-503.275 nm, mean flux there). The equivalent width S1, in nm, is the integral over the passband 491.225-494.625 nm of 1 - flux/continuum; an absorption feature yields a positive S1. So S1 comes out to -0.21 nm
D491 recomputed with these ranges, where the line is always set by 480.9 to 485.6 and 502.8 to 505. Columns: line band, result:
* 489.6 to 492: -0.211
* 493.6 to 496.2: -0.249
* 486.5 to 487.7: 0.029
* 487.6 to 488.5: -0.025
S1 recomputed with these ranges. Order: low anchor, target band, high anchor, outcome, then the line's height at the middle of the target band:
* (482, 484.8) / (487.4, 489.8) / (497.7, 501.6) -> -0.07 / 22.2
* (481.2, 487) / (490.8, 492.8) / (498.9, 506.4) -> -0.06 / 22.3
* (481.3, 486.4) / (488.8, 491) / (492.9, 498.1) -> 0.00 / 23.8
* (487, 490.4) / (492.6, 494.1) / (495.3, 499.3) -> -0.12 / 22.7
